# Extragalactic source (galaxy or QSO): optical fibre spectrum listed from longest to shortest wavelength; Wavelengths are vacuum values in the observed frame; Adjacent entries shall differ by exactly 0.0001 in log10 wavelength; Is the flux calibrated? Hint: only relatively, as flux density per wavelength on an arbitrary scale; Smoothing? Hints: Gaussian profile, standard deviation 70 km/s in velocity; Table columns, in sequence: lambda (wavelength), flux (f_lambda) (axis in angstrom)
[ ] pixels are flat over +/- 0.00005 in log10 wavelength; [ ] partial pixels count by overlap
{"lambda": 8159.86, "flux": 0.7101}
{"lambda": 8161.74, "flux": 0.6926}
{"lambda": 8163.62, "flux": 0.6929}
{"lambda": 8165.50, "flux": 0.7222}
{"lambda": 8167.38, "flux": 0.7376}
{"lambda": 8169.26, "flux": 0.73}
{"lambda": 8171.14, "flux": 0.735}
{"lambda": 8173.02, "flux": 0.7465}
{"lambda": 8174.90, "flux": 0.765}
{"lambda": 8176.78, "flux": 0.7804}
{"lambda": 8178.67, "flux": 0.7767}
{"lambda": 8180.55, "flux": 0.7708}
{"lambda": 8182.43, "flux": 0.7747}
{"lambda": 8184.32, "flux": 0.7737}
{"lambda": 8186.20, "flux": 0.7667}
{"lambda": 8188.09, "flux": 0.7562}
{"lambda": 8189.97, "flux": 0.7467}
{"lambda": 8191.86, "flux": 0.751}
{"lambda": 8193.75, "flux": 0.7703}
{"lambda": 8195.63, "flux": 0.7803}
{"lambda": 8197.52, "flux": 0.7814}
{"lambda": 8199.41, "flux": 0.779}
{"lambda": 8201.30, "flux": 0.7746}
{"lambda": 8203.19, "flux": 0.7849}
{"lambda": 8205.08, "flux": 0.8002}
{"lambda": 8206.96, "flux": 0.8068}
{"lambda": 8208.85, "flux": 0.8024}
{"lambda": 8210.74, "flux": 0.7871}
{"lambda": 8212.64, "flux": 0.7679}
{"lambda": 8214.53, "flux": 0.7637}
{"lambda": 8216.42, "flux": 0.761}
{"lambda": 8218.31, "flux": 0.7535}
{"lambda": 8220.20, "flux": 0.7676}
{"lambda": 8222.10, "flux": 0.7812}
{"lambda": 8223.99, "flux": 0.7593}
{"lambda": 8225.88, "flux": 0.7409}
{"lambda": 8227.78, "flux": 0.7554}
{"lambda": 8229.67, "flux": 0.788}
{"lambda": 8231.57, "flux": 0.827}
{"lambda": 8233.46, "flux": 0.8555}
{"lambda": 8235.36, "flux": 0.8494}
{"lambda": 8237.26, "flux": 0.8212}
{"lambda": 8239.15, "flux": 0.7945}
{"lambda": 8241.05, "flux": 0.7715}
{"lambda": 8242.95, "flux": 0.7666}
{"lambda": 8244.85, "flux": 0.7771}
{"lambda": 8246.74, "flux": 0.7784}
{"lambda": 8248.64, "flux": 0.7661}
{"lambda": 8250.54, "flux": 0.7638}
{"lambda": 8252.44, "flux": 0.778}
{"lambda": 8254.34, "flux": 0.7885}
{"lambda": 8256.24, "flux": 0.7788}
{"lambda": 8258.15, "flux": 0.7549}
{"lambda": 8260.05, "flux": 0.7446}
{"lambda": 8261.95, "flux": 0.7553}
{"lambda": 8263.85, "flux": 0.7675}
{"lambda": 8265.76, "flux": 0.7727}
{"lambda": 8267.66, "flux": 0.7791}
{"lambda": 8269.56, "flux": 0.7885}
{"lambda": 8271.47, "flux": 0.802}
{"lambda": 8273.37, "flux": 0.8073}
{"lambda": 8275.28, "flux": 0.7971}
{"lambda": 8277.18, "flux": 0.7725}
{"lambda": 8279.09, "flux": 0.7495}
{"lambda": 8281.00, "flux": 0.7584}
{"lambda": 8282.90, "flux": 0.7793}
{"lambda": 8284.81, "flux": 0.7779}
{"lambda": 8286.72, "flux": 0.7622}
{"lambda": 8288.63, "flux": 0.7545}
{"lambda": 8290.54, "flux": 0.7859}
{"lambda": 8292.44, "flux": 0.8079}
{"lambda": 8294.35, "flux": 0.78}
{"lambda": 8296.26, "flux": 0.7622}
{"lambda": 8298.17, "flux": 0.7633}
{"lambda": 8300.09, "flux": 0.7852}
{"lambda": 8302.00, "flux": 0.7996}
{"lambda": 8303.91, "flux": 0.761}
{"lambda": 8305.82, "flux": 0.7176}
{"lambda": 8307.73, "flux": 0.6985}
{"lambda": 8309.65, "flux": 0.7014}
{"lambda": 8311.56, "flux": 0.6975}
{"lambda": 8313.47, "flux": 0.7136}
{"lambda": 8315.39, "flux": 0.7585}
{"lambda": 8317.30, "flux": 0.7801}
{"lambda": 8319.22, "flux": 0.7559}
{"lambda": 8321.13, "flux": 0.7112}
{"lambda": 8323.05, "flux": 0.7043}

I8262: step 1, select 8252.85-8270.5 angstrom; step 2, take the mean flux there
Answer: 0.77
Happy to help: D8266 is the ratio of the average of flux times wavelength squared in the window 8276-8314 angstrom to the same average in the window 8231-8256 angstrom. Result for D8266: 1.0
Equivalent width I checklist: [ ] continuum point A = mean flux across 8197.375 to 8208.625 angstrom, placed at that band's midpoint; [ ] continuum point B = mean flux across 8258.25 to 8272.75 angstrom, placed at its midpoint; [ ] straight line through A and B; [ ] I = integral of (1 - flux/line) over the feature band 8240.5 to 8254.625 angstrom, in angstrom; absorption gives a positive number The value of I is 0.1 angstrom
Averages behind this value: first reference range 0.789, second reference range 0.773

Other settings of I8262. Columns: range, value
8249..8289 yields 0.773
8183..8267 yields 0.777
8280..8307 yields 0.771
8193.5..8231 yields 0.776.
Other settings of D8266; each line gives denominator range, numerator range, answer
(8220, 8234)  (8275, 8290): 0.99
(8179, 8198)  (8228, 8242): 1.07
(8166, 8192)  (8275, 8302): 1.05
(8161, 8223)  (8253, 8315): 1.02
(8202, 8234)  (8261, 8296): 1.01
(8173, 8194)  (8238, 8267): 1.02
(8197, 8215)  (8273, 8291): 1.00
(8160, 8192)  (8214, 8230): 1.03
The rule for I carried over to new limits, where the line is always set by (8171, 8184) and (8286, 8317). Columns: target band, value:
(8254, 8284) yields -0.7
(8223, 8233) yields -0.2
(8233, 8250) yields -0.8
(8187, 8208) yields -0.3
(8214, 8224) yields 0.0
